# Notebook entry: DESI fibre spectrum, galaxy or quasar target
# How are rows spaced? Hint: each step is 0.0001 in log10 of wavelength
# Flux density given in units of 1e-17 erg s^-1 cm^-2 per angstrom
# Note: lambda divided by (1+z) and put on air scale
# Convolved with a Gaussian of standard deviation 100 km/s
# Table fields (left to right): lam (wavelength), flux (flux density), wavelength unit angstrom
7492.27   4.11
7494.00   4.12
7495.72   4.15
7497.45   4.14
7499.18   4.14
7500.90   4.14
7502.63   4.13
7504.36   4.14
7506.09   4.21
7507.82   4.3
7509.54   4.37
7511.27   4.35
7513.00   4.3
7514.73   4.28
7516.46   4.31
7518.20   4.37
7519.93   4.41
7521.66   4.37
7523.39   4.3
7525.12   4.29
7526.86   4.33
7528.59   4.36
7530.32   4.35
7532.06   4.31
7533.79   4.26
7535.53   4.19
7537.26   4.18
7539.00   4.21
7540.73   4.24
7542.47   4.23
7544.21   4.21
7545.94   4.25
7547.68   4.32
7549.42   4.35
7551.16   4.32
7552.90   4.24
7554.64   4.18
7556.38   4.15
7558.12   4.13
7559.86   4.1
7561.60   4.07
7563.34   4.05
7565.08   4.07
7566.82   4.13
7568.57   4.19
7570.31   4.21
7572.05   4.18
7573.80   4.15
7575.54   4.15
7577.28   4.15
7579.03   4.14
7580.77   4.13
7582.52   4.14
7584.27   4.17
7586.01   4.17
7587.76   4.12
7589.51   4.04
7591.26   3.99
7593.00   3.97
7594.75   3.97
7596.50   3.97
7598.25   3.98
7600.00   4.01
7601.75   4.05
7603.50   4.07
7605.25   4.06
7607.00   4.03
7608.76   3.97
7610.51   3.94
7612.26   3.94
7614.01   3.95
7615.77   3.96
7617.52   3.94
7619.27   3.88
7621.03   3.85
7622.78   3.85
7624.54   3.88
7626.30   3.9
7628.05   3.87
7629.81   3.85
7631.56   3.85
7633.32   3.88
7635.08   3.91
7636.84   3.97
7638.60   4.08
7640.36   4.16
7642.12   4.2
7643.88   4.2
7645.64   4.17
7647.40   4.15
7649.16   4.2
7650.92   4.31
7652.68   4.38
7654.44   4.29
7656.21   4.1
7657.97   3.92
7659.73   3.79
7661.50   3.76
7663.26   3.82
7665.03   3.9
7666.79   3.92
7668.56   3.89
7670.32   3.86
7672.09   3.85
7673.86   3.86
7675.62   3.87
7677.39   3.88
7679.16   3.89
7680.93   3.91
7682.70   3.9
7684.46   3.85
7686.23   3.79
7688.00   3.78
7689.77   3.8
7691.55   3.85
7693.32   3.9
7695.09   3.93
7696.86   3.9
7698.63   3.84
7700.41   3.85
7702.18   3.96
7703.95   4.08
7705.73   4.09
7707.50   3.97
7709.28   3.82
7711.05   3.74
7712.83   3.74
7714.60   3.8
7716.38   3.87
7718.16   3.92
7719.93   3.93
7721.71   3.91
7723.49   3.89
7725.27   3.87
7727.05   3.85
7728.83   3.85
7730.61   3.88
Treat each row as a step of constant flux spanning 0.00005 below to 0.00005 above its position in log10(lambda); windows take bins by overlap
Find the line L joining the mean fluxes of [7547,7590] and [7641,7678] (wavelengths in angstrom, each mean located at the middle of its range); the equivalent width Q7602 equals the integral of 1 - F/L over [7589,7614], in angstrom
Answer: 0.7 angstrom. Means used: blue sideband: 4.16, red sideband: 4.02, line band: 4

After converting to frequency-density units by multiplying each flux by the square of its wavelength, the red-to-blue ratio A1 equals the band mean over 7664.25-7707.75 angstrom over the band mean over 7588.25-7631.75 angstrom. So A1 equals 1.00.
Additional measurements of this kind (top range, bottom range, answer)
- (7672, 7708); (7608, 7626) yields 1.01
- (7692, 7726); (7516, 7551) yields 0.95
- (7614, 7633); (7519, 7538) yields 0.93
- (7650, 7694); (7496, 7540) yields 0.96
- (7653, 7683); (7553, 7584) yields 0.97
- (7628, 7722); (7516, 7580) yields 0.96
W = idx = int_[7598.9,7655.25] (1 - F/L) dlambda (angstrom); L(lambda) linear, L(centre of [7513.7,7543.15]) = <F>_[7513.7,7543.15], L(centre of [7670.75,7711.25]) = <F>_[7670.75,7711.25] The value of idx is 0.3 angstrom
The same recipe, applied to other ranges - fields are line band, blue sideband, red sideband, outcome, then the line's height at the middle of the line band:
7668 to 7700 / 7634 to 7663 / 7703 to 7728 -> 0.98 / 3.99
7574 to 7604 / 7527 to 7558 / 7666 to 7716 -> 0.45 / 4.14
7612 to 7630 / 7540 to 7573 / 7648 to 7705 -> 0.69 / 4.05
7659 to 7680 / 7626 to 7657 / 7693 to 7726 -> 0.78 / 4.01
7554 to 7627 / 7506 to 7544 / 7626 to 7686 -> 1.62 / 4.14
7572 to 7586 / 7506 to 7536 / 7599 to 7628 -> -0.21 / 4.09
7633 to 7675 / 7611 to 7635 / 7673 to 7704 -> -1.50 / 3.89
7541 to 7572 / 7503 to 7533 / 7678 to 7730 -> 0.24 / 4.22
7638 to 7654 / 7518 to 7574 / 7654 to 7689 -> -1.03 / 3.96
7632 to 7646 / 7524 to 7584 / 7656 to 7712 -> -0.24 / 3.99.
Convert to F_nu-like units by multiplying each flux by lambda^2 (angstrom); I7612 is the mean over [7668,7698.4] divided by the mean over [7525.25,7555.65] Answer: 0.94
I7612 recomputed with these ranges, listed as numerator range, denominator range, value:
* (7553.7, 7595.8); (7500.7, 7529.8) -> 0.97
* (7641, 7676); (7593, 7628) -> 1.03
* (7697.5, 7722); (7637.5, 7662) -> 0.96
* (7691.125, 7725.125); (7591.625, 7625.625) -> 1.01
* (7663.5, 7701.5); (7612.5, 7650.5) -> 0.98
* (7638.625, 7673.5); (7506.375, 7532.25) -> 0.97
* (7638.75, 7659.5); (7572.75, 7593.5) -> 1.03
